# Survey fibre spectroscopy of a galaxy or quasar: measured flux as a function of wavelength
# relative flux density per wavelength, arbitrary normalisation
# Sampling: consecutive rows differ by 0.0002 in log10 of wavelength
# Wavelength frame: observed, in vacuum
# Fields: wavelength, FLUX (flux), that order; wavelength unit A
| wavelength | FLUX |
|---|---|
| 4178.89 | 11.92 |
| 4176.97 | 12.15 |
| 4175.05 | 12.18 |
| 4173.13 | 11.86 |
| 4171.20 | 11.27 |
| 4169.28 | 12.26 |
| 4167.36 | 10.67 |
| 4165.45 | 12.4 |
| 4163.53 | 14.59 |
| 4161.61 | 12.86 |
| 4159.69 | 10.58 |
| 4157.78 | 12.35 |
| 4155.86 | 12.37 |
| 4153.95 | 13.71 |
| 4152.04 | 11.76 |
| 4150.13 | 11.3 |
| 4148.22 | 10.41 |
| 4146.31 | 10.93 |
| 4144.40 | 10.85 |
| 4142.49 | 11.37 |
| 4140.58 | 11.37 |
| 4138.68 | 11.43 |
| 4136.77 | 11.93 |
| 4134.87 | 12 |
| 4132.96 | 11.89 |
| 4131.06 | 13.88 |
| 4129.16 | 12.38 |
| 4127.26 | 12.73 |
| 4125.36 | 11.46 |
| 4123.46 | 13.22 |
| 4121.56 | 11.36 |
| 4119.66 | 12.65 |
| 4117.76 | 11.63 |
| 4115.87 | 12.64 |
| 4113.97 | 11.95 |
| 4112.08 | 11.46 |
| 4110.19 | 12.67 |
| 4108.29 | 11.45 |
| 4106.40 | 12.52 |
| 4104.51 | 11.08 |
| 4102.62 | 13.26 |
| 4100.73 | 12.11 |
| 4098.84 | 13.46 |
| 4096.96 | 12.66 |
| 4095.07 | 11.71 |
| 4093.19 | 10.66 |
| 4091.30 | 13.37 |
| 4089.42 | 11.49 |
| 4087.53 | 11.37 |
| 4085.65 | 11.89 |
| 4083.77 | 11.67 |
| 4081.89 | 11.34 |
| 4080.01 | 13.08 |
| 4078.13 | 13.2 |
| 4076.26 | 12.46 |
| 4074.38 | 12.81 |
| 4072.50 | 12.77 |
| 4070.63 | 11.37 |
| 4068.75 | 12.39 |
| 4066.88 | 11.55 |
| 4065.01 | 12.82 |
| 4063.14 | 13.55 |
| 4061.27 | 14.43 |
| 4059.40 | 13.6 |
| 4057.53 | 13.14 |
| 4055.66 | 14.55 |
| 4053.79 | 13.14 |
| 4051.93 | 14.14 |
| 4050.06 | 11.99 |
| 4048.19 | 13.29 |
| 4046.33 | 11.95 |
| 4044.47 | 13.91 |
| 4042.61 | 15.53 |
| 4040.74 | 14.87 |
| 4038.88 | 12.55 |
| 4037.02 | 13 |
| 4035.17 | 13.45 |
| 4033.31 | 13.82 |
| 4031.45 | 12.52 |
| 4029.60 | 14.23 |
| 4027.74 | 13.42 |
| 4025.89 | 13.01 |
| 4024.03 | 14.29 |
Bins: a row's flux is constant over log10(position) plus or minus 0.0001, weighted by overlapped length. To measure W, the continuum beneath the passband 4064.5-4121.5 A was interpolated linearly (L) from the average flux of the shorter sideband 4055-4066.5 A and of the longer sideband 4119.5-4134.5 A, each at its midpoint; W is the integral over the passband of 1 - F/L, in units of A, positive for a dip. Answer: 3.6 A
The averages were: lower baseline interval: 13.6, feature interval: 12.2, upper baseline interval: 12.4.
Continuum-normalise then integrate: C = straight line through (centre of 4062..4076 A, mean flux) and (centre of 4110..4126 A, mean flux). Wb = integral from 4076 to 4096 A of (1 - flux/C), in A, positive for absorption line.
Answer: 0.6 A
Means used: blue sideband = 12.5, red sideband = 12.1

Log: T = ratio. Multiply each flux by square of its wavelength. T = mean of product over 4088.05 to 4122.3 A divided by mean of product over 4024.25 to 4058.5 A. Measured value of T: 0.93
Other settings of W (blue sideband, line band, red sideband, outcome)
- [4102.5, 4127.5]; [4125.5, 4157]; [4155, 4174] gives 0.57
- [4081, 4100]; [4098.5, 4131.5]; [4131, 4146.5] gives -1.33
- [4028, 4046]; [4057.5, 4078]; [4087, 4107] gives 0.16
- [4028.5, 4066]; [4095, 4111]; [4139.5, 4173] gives 0.38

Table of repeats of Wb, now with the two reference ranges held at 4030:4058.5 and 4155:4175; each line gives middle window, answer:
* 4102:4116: 0.7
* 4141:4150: 1.0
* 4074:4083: 0.4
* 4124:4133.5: 0.0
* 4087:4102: 0.9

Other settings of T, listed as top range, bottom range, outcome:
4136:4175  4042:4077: 0.95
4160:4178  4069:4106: 1.04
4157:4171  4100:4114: 1.04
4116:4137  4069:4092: 1.03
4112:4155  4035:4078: 0.94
